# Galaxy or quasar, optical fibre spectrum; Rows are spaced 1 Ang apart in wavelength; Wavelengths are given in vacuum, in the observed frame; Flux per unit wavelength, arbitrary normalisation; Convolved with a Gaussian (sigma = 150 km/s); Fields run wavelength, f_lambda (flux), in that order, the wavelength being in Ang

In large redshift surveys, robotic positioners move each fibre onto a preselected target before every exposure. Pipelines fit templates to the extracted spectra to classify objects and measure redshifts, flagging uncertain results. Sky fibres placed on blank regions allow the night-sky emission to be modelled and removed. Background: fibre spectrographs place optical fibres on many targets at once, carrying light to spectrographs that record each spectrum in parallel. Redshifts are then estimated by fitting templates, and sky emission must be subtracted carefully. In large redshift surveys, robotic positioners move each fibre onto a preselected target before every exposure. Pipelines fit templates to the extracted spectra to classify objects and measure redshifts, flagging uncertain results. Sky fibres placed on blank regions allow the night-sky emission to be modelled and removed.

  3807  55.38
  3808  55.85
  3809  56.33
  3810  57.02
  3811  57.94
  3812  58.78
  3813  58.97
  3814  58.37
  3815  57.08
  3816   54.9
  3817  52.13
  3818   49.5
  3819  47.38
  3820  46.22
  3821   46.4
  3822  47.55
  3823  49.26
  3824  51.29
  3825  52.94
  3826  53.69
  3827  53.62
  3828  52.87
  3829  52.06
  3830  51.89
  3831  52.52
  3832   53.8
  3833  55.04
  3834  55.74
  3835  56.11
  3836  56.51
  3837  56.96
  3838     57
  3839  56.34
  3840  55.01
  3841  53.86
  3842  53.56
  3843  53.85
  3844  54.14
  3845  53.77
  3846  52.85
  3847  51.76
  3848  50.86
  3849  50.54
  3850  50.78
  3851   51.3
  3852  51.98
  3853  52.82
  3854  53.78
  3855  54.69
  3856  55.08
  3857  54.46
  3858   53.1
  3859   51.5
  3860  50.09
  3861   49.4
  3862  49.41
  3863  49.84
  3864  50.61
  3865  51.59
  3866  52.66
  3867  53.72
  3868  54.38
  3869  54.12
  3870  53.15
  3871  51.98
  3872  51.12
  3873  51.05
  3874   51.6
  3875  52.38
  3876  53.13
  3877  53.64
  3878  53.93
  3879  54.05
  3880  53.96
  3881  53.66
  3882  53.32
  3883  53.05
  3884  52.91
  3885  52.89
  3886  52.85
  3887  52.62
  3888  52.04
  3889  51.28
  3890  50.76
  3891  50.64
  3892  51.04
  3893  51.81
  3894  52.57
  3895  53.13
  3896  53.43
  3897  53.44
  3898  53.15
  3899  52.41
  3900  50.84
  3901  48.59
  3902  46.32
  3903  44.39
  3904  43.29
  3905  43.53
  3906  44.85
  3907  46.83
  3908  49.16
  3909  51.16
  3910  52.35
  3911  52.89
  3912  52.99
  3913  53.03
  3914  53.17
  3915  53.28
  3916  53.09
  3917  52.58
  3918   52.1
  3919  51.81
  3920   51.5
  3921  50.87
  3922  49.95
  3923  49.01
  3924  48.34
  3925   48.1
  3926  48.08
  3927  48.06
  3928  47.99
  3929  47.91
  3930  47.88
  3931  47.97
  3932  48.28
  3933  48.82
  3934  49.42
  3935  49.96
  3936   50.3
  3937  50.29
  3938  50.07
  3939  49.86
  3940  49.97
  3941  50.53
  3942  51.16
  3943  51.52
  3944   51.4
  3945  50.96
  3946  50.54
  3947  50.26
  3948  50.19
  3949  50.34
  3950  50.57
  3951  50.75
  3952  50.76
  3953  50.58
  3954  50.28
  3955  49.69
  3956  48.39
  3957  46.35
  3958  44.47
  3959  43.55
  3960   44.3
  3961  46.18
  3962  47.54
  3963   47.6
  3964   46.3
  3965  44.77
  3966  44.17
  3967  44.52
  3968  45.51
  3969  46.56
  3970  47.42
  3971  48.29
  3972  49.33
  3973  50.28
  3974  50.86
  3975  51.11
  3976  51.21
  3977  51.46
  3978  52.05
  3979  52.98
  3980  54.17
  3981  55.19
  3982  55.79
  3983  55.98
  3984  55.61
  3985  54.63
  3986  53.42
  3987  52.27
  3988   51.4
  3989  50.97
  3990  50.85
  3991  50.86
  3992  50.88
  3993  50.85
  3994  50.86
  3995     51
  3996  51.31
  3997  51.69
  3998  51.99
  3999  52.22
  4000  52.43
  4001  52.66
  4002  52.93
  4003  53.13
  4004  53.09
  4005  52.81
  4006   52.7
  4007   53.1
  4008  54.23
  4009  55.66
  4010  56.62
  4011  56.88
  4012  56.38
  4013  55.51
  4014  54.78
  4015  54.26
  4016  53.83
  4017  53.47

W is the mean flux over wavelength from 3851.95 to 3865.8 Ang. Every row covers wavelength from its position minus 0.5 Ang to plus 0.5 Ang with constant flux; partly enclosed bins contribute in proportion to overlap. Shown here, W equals 52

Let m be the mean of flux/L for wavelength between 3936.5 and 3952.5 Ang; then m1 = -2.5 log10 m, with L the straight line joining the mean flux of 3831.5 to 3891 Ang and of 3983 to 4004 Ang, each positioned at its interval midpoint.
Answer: 0.04 mag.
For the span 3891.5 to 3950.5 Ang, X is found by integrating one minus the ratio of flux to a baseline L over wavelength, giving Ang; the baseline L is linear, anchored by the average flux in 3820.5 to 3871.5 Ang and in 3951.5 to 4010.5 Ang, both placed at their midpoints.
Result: 1.7 Ang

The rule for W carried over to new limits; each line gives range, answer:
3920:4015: 50.6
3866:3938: 51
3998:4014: 54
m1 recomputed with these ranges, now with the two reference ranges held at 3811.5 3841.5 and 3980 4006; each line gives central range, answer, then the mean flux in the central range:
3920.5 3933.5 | 0.09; 48.6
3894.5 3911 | 0.08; 49.3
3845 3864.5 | 0.03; 51.9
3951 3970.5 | 0.13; 46.9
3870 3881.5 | 0.01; 52.8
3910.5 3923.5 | 0.02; 52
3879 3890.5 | 0.01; 52.7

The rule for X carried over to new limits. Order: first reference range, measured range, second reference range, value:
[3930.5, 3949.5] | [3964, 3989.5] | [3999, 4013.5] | 0.8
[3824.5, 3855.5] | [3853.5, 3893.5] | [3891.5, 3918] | -0.3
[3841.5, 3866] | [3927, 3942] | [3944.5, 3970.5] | -0.2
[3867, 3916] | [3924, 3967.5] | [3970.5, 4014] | 3.0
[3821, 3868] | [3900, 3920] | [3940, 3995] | 0.6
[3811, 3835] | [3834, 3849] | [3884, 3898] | -0.5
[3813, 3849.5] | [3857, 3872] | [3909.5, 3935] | 0.1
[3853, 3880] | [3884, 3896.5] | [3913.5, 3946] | -0.1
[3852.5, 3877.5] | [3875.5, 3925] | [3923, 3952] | -0.2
